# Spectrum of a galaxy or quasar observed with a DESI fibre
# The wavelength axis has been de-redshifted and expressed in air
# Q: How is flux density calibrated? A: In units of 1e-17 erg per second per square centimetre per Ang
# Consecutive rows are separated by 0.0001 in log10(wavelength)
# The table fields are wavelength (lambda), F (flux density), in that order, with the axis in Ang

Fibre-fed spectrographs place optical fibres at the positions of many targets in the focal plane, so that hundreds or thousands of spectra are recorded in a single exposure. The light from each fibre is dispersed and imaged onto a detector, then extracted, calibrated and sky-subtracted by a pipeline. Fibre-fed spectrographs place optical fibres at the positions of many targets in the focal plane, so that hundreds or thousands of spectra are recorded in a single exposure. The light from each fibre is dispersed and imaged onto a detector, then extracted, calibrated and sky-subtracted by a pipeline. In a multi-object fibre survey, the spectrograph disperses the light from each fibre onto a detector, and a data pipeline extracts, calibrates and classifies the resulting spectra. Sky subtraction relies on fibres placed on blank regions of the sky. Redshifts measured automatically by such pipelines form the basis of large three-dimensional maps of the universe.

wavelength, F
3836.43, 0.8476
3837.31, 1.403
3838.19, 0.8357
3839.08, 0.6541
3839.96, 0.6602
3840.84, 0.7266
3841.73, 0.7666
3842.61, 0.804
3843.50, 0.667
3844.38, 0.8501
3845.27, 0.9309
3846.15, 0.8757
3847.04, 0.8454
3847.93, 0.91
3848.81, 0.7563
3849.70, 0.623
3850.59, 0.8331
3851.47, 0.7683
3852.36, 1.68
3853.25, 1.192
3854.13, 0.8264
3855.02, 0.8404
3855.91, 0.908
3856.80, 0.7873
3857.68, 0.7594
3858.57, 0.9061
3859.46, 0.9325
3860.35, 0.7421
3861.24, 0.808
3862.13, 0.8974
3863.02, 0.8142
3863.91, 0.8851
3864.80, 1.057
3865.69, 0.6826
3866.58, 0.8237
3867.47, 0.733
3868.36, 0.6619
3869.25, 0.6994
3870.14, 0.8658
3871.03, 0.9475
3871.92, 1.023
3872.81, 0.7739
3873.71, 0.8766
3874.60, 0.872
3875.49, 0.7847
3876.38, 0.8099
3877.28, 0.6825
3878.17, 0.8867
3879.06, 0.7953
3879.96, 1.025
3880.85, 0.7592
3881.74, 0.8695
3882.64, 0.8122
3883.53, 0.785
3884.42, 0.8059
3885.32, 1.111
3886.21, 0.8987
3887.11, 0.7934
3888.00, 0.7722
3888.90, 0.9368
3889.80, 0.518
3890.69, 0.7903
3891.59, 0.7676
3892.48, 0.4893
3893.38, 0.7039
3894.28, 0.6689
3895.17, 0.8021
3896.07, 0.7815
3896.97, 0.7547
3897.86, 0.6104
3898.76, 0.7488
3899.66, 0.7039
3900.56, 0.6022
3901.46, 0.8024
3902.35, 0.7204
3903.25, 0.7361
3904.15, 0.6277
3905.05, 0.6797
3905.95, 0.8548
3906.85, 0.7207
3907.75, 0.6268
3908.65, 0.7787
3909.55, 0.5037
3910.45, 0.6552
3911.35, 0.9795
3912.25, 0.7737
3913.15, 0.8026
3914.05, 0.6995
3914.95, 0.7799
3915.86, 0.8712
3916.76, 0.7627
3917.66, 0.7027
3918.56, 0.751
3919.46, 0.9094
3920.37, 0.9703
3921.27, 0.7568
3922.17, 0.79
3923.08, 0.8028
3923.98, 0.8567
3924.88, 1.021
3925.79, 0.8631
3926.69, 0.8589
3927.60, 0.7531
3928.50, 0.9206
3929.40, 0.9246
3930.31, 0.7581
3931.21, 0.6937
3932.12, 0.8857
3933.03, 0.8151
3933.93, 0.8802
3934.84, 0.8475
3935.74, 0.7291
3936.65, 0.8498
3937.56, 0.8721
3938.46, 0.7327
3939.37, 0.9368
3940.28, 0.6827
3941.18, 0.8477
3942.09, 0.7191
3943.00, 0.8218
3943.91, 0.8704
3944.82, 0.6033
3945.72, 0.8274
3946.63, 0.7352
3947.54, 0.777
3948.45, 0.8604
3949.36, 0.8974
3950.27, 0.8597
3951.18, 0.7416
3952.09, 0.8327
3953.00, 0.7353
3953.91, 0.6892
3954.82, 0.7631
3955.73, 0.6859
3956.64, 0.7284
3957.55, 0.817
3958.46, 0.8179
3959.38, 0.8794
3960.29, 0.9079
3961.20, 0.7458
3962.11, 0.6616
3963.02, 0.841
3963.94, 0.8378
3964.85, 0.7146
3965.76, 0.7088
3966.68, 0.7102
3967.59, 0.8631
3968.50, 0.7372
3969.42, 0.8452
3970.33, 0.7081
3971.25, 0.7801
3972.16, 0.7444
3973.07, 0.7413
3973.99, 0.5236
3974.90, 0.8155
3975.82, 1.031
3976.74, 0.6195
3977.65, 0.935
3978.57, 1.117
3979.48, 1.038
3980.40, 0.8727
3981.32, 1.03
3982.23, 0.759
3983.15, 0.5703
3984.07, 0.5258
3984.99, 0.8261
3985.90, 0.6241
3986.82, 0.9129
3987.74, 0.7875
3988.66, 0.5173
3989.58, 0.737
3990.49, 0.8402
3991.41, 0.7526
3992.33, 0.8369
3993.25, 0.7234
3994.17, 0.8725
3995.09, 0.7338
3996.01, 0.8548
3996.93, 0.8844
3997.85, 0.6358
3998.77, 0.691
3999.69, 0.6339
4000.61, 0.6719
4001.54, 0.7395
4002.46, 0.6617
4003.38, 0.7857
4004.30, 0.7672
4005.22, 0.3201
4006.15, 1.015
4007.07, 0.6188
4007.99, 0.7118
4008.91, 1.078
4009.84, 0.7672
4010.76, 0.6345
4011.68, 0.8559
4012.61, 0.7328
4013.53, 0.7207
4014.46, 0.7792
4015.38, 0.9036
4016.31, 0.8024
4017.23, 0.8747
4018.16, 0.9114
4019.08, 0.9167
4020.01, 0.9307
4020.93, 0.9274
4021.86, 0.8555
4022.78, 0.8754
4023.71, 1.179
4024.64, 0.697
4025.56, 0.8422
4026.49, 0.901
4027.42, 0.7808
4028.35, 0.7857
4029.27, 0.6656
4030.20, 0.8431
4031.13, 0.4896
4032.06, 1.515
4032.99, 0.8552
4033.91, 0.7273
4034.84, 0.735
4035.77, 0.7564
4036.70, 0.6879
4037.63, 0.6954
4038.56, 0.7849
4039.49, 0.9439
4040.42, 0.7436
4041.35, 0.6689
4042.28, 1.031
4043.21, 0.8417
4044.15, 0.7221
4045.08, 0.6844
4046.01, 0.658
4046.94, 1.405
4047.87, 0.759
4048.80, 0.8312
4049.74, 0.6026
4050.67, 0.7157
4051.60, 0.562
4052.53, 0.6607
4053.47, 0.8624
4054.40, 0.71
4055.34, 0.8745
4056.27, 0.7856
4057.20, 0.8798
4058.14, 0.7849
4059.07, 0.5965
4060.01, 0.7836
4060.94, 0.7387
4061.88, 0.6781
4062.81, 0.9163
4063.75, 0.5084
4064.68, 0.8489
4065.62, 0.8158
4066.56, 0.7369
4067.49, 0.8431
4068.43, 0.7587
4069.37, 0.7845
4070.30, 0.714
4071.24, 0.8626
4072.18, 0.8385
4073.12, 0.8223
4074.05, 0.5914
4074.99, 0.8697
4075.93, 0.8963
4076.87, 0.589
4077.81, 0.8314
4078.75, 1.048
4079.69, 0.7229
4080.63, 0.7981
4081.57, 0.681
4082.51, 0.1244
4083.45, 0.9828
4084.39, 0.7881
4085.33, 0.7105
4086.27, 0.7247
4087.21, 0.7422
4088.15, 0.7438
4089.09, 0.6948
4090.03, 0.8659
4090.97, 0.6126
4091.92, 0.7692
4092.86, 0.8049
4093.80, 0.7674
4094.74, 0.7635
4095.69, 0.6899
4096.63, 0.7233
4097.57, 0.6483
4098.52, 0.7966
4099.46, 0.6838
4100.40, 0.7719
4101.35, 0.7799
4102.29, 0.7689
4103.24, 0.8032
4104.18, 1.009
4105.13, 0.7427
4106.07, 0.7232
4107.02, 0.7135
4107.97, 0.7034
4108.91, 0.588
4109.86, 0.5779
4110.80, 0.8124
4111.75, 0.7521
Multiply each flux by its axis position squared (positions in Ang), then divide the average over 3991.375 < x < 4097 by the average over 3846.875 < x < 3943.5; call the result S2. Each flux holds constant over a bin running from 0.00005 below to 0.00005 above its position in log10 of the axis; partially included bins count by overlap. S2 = 1.0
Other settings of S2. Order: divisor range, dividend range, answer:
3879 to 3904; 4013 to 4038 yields 1.17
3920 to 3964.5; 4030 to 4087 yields 1.02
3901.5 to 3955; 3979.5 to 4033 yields 1.04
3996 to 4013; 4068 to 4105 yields 1.07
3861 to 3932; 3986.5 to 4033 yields 1.07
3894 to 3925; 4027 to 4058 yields 1.12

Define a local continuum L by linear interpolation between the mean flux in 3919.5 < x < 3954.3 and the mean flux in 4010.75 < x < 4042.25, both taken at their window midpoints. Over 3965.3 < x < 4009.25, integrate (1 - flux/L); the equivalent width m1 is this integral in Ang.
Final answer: 3.0 Ang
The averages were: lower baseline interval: 0.817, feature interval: 0.768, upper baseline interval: 0.83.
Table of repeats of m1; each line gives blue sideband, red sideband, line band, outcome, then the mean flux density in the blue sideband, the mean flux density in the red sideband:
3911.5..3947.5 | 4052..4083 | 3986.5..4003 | 0.8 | 0.813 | 0.756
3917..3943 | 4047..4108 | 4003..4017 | 0.4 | 0.826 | 0.758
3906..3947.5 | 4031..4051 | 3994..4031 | 0.9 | 0.799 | 0.818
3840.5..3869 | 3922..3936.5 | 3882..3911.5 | 3.6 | 0.852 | 0.838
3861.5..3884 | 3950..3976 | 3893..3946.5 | 1.4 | 0.833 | 0.771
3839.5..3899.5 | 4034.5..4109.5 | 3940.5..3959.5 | 0.4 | 0.823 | 0.761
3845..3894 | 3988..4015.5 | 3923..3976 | -0.8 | 0.841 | 0.748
